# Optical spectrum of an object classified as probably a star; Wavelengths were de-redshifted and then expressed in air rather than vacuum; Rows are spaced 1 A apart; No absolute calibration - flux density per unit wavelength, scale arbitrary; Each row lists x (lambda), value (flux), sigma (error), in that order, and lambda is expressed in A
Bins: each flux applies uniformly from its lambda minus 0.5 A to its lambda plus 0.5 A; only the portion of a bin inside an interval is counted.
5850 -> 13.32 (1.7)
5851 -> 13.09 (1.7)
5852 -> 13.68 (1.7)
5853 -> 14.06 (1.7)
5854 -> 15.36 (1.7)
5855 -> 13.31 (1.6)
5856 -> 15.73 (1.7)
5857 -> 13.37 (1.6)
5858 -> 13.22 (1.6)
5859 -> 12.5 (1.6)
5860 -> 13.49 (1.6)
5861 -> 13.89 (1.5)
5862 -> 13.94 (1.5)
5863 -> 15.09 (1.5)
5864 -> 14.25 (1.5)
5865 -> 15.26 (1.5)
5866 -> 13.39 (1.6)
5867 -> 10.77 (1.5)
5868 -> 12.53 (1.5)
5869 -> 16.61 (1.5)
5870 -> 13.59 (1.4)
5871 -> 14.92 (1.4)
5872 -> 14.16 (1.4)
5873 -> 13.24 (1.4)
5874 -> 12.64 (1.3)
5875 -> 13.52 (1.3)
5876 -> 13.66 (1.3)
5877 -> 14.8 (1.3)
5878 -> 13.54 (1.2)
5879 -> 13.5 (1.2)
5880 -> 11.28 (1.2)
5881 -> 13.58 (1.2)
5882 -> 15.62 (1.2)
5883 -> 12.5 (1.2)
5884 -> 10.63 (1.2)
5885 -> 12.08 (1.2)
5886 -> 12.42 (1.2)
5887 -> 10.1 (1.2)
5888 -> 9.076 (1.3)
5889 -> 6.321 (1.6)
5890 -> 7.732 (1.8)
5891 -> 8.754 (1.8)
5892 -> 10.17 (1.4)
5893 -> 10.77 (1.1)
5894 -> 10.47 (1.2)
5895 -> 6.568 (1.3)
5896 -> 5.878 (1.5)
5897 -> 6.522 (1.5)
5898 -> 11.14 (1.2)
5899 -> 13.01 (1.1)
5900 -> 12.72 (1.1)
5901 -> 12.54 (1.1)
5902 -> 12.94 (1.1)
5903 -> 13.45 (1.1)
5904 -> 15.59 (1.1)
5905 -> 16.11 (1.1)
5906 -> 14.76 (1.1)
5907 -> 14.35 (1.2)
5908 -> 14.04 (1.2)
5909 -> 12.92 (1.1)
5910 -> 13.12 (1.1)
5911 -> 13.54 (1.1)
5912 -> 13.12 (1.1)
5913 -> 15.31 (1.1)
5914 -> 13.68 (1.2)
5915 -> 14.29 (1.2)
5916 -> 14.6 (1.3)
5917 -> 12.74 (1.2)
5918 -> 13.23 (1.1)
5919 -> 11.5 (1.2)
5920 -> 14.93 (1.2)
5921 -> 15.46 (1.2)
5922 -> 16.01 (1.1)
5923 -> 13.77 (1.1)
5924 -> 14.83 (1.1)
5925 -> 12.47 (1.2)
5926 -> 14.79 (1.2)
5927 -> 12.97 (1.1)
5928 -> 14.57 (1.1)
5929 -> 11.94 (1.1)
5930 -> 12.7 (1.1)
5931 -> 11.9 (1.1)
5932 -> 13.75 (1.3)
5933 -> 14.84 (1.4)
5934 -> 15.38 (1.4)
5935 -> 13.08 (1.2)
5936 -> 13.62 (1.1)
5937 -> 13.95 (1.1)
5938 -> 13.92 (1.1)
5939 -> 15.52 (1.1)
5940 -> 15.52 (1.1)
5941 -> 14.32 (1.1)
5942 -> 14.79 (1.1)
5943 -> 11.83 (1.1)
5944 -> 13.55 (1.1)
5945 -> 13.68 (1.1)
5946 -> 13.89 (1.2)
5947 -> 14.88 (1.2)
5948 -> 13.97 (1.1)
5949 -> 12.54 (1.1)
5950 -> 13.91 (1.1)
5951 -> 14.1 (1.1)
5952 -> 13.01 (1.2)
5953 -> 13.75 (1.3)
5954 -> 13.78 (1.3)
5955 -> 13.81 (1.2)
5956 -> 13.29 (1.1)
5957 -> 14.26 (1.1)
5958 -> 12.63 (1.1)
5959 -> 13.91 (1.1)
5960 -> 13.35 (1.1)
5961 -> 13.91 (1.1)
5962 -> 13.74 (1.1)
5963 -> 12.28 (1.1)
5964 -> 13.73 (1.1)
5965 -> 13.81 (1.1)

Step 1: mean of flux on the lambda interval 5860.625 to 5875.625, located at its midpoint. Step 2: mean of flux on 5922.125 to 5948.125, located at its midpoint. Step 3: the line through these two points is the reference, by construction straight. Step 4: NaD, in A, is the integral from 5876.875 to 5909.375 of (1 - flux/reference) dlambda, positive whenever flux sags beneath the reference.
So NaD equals 5.2 A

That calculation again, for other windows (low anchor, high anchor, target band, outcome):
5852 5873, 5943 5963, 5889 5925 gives 3.3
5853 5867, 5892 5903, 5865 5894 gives -0.2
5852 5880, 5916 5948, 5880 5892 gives 2.6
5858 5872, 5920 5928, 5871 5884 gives 0.5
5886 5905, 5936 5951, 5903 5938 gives -4.9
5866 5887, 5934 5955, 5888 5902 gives 4.0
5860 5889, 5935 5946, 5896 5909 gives 0.7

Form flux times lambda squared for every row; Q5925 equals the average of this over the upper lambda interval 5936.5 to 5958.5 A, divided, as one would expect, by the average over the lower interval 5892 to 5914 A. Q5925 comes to 1.1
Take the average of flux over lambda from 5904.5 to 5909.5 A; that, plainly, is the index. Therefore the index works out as 14.4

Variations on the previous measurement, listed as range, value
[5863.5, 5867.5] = 13.4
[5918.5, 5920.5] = 13.2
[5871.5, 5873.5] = 13.7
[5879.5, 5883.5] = 13.2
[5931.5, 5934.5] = 14.7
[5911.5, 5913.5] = 14.2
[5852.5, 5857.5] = 14.4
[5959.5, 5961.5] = 13.6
